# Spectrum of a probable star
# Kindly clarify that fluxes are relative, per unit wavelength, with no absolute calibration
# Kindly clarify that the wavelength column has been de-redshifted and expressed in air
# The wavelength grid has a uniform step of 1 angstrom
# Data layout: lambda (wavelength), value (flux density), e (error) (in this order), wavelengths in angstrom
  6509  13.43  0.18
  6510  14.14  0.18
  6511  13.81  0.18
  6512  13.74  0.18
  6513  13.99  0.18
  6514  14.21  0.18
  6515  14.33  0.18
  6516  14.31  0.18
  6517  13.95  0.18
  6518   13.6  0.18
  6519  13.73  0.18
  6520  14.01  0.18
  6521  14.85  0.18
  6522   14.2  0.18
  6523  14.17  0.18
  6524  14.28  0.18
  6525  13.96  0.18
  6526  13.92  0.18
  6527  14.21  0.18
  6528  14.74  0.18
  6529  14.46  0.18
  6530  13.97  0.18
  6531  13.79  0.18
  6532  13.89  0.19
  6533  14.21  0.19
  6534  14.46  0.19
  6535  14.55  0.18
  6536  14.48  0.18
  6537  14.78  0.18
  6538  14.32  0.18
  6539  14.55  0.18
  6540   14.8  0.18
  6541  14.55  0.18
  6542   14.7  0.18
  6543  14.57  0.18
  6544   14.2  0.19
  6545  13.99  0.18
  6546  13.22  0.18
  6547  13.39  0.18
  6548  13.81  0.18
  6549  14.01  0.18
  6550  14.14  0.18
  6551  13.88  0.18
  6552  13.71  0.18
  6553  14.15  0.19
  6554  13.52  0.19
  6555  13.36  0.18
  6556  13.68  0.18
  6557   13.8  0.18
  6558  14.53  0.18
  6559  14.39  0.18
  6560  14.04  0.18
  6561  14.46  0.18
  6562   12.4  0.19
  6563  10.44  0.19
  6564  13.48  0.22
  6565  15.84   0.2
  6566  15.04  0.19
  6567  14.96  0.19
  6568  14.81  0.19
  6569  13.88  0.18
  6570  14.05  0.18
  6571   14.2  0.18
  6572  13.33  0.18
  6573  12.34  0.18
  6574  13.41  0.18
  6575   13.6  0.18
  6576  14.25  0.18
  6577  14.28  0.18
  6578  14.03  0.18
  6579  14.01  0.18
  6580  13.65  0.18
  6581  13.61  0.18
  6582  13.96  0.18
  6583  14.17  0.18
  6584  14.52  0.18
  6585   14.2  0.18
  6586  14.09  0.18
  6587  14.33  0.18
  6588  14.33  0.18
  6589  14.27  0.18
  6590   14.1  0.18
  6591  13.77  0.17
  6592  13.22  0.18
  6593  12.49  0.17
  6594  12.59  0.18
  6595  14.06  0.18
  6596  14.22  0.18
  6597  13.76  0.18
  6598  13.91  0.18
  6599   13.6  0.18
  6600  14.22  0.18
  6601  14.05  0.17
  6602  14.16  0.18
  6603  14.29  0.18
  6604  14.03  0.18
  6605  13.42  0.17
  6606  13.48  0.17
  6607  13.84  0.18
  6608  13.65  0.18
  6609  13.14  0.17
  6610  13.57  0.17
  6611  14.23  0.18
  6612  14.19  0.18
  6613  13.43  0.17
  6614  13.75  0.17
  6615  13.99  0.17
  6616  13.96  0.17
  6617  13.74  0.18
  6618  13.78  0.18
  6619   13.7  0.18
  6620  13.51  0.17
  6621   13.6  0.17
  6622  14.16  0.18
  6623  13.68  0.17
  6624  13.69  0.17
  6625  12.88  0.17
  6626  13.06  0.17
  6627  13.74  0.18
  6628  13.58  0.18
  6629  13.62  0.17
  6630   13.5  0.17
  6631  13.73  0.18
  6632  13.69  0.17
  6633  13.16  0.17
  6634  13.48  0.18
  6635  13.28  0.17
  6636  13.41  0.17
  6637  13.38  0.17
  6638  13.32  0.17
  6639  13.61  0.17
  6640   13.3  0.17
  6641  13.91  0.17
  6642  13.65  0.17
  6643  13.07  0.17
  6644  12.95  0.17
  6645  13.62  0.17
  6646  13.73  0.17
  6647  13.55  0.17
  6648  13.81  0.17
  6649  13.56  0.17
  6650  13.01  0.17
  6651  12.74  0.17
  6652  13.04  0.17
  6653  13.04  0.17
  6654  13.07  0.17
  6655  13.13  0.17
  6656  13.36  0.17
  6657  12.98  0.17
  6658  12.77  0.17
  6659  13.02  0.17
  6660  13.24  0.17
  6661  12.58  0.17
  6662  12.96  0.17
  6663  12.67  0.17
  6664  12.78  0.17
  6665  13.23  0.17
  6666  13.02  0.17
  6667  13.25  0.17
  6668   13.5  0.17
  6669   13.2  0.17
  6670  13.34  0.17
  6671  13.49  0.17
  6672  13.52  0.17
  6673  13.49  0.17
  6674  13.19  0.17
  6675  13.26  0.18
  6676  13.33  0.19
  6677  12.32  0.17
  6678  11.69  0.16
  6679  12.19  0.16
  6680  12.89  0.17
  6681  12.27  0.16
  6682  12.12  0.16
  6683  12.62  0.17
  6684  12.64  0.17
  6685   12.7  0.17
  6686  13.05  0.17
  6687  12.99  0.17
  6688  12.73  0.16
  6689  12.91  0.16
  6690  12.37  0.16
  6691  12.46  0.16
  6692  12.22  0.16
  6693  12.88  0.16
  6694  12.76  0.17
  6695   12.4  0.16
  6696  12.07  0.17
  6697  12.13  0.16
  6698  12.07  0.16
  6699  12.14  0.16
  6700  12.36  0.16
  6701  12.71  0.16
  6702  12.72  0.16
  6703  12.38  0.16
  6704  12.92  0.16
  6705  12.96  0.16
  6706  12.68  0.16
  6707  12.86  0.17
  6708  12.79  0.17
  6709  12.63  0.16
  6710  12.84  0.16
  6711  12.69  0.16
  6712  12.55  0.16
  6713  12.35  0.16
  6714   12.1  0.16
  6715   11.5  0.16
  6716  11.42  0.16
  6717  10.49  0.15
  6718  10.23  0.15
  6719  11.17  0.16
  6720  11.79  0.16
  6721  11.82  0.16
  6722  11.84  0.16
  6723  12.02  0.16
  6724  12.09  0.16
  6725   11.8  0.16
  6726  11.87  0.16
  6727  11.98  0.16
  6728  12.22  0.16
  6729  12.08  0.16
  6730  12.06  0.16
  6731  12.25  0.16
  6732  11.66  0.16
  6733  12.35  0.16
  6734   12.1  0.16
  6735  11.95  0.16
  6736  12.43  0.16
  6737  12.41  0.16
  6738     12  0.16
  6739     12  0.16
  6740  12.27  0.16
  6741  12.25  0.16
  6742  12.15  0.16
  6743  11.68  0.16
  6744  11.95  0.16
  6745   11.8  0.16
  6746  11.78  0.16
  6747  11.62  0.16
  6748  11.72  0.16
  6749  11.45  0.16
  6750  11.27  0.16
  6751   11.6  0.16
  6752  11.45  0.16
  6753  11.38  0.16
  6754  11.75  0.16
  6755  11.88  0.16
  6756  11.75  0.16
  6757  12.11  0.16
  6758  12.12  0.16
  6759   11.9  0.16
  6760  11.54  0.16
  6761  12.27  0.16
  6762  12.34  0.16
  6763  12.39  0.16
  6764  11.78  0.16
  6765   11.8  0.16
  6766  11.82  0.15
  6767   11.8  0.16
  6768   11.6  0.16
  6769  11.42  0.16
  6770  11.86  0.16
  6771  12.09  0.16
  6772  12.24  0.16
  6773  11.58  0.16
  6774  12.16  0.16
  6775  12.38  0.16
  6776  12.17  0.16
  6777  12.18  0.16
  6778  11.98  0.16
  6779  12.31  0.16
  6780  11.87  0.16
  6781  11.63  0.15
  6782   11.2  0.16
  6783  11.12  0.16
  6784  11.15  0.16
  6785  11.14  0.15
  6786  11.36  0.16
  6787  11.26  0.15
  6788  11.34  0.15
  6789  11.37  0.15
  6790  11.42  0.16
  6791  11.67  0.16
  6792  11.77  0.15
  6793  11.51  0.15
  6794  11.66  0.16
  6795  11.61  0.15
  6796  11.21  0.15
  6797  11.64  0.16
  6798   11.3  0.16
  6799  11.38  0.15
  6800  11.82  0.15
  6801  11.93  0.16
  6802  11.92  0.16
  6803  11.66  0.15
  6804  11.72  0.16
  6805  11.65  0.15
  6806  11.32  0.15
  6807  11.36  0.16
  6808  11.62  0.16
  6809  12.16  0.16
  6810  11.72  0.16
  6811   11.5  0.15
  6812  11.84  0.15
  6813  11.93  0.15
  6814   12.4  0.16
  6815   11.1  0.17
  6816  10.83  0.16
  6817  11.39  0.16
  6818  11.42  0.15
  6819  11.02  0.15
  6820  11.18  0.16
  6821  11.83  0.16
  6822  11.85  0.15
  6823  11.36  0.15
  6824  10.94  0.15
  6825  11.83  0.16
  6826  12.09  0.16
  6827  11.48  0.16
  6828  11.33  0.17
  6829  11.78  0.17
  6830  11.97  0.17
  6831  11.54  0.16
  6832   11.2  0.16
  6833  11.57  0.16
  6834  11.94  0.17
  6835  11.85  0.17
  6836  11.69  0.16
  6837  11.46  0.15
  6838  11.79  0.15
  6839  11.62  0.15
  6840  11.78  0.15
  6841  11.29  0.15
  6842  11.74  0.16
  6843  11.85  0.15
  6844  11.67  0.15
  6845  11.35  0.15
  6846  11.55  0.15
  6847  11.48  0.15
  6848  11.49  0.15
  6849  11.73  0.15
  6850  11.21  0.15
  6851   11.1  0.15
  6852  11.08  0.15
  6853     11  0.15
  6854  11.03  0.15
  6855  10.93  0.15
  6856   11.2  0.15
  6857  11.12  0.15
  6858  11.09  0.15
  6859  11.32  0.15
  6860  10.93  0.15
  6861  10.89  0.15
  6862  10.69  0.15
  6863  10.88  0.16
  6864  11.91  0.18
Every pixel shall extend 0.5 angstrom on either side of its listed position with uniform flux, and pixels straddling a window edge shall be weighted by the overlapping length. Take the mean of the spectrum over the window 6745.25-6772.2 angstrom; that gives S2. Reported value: 11.8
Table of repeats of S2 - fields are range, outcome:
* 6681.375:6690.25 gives 12.7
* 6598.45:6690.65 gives 13.3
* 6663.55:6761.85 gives 12.3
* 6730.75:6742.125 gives 12.1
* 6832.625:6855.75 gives 11.5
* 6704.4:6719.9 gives 12.1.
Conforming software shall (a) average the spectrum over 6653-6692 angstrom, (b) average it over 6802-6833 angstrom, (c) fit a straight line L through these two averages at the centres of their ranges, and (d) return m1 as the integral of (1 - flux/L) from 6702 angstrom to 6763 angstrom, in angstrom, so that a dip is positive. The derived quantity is 1.7 angstrom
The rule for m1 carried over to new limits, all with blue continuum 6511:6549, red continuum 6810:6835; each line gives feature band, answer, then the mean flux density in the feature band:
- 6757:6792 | 0.63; 11.8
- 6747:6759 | 0.49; 11.7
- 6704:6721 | 0.63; 12.1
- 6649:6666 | 0.06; 13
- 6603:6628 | -0.51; 13.7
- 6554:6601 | -0.37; 13.9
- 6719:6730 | 0.46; 11.9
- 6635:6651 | -0.32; 13.4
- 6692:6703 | 0.23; 12.4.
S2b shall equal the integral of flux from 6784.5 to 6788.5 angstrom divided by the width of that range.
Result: 11.3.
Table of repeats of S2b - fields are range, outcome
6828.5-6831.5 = 11.8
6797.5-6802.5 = 11.7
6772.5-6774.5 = 11.9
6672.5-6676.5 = 13.3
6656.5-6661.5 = 12.9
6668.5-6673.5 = 13.4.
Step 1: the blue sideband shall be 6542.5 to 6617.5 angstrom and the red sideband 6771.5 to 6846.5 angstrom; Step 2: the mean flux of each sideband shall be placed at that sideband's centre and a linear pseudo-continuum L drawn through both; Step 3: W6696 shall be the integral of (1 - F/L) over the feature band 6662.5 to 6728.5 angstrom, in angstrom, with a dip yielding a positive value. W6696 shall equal 1.3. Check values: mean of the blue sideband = 13.9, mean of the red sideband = 11.6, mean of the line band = 12.5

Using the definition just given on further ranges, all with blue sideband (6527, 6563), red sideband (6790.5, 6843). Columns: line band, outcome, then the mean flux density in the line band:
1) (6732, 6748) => 0.3 angstrom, 12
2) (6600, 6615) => -0.4 angstrom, 13.8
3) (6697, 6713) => 0.0 angstrom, 12.6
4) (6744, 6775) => 0.8 angstrom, 11.8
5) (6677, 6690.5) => 0.3 angstrom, 12.5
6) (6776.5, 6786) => 0.3 angstrom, 11.6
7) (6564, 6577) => -0.3 angstrom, 14.1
